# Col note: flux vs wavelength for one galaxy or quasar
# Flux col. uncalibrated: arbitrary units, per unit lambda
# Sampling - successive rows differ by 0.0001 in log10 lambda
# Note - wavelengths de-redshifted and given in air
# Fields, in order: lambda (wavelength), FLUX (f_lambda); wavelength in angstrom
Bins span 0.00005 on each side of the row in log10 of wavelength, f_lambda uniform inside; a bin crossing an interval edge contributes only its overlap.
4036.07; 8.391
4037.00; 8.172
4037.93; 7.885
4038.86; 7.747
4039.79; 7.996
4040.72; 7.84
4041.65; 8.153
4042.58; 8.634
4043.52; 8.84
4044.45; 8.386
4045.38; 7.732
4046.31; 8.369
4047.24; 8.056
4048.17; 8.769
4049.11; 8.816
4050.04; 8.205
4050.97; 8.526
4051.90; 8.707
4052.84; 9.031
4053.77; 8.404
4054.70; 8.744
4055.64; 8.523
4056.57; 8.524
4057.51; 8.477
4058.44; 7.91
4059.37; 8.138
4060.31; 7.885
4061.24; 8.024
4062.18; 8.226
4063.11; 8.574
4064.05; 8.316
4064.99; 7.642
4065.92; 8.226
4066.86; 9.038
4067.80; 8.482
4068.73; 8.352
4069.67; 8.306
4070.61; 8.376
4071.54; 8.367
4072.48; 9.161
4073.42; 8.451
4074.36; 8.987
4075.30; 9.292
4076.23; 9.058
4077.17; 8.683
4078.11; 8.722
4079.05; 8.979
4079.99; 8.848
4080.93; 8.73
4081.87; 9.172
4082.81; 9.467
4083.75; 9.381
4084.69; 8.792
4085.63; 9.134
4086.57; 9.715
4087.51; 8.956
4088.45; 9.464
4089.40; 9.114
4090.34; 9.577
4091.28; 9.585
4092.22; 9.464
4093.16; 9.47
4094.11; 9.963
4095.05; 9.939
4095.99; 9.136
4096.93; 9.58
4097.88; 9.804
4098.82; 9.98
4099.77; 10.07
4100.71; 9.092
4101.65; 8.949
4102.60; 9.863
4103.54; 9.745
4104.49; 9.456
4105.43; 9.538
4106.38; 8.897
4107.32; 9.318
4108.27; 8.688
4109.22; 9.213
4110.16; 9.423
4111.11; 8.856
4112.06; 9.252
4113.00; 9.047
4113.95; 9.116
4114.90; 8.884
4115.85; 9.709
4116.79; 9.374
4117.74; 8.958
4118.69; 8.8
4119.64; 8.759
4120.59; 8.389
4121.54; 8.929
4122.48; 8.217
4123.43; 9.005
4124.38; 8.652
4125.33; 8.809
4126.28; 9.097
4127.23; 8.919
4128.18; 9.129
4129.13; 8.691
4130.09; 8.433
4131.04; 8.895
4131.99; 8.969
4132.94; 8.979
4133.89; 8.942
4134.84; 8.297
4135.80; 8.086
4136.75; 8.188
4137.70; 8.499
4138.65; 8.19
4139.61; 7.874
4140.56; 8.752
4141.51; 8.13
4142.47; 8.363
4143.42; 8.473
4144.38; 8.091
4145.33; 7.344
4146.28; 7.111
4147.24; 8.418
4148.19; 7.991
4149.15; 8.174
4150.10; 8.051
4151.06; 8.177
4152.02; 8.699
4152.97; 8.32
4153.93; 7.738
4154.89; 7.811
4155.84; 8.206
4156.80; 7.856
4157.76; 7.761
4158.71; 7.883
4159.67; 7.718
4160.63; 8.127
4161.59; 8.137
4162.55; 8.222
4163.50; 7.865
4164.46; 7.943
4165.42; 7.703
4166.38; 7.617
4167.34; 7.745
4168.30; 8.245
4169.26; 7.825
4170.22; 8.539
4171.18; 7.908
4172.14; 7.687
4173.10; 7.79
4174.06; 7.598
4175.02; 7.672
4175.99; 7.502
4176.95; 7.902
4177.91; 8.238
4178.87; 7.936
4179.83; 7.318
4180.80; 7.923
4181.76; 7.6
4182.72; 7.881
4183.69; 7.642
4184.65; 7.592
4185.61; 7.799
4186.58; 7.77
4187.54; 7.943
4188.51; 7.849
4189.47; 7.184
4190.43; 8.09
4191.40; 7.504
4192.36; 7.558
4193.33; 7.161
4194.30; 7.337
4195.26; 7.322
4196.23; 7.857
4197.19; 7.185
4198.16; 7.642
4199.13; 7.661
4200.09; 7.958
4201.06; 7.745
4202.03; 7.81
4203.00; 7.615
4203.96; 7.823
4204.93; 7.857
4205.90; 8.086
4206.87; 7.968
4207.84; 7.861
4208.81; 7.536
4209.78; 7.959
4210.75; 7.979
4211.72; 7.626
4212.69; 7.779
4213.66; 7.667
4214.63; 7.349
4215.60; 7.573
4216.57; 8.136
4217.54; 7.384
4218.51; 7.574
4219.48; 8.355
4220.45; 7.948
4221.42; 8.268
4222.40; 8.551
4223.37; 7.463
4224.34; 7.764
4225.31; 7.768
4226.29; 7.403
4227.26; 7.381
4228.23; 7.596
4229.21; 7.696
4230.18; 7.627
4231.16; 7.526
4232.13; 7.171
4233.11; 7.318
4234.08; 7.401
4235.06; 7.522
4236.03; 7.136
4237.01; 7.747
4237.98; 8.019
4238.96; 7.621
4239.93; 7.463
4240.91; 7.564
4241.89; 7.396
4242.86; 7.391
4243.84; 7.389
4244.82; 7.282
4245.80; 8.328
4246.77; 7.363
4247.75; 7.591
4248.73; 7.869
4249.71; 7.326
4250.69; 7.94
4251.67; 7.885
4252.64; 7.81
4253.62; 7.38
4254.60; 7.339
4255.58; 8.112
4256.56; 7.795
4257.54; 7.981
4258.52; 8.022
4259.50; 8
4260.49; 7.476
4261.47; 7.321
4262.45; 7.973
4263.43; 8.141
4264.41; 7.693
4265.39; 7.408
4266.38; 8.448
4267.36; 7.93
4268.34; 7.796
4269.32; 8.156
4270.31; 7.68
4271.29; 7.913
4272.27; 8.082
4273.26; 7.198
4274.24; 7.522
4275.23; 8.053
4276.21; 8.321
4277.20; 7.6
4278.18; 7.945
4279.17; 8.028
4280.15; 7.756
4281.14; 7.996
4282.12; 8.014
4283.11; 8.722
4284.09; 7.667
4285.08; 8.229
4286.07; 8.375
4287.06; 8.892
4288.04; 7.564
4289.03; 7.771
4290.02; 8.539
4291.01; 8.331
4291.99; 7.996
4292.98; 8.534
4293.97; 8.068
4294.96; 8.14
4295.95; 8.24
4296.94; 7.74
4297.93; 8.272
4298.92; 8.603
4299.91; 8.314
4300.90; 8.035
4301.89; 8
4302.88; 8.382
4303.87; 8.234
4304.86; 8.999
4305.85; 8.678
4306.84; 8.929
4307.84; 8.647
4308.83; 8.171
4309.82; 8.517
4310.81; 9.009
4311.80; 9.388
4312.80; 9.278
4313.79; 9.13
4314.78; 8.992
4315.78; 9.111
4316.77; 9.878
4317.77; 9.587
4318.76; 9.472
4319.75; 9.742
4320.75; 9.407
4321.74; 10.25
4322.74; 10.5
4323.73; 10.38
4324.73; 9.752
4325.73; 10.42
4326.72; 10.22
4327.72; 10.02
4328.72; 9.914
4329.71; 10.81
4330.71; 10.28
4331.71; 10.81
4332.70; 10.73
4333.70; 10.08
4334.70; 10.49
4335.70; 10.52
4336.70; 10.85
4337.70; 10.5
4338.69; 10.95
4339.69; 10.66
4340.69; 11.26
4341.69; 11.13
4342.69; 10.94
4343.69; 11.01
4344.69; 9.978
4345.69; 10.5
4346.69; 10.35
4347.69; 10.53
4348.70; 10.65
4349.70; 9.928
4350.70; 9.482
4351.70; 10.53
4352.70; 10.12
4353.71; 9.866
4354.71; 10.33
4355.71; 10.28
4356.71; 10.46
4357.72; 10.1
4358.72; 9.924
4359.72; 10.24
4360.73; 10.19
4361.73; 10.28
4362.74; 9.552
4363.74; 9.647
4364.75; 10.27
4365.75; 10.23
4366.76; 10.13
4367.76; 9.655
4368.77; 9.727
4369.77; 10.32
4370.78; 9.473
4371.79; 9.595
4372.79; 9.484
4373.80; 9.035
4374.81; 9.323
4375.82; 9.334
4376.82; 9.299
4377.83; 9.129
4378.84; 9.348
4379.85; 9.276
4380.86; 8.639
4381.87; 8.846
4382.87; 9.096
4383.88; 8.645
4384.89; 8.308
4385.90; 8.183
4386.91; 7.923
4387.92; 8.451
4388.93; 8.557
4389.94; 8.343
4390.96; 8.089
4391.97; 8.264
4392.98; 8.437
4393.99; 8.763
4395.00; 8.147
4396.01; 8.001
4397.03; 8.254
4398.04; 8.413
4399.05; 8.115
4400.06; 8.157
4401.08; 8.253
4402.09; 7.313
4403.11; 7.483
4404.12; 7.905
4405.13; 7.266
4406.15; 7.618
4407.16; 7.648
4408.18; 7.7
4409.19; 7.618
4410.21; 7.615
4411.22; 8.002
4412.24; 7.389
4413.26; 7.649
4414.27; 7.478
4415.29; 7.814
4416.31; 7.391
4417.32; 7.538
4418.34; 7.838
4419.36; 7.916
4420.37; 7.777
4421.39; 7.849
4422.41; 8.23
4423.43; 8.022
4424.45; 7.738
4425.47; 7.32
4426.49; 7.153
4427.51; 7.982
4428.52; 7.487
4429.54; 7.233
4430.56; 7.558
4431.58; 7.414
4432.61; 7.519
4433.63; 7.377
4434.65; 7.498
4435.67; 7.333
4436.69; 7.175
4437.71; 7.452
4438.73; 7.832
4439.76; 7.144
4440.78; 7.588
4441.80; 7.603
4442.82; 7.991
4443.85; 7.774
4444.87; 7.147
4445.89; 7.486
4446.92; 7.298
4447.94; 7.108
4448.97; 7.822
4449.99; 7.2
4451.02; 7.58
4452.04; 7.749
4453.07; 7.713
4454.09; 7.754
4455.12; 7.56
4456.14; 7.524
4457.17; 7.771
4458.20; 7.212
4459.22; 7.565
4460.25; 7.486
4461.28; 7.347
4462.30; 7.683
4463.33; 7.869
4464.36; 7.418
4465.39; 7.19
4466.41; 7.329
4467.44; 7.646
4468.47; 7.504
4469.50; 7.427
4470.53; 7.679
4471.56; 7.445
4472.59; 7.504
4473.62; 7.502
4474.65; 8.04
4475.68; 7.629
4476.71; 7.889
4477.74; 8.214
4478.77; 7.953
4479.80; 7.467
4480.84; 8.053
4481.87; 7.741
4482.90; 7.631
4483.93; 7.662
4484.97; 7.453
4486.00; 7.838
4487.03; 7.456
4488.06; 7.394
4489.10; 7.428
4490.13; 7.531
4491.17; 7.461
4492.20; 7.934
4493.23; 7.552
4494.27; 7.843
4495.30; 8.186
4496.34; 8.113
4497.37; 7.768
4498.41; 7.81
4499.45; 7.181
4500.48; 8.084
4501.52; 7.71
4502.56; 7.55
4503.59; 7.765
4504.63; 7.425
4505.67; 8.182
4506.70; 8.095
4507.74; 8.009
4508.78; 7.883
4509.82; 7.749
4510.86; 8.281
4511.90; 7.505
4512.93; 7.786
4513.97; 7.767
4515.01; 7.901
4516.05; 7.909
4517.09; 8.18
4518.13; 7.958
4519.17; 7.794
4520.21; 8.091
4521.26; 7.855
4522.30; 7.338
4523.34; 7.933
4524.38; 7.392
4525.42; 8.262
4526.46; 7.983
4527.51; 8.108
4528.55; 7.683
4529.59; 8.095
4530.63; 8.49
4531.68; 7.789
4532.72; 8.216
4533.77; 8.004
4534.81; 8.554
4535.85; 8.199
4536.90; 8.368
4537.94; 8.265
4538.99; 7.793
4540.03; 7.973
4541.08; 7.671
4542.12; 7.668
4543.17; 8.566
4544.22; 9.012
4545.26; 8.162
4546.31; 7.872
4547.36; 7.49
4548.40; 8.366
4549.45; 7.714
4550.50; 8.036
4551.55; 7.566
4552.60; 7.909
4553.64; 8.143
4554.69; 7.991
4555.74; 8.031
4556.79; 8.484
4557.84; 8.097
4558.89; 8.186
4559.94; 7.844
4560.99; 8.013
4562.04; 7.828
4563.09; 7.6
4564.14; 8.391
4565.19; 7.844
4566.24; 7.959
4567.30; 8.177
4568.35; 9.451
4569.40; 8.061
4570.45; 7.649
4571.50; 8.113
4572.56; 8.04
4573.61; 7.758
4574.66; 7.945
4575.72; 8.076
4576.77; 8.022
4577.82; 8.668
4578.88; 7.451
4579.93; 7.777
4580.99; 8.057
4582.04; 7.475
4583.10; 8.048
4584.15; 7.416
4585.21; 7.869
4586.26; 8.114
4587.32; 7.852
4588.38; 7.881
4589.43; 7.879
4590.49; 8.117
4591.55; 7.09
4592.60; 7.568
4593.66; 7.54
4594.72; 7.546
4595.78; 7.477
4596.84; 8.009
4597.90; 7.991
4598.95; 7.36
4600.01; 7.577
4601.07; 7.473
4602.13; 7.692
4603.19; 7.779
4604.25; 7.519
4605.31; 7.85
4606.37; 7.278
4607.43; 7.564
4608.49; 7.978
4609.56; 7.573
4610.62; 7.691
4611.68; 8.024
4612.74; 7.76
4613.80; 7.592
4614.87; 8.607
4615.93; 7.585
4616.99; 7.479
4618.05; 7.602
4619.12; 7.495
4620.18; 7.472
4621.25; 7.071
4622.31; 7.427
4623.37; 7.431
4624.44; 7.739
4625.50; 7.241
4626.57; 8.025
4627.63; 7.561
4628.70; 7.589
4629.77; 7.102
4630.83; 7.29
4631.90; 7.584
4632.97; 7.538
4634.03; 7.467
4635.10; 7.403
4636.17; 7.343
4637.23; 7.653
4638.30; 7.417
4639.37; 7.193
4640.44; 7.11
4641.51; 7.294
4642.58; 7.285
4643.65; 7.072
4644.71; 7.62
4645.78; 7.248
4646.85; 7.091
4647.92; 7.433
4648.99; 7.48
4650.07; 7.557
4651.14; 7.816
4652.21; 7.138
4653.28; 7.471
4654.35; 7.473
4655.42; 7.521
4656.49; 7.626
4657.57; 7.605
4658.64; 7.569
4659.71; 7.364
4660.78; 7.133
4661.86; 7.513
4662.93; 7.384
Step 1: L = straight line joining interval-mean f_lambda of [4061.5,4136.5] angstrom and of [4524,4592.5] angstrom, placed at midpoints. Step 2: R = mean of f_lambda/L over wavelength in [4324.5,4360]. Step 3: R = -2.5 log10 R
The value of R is -0.22 mag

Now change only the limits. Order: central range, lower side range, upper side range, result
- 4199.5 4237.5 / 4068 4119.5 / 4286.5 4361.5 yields 0.21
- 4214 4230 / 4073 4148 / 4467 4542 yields 0.12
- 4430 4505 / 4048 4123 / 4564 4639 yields 0.06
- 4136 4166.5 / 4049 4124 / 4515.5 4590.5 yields 0.10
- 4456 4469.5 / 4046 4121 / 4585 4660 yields 0.07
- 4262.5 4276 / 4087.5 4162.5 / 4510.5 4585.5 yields 0.09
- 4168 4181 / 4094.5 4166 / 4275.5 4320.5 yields 0.10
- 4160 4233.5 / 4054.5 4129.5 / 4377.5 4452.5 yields 0.11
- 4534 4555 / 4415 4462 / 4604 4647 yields -0.07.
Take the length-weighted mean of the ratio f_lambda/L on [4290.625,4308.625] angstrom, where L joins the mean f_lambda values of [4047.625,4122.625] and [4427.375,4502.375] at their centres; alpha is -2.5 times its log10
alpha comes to -0.020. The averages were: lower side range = 8.95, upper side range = 7.59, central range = 8.34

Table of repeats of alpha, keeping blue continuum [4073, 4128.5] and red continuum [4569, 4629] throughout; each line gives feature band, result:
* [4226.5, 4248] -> 0.168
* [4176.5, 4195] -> 0.162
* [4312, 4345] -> -0.197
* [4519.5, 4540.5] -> -0.012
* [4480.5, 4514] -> 0.037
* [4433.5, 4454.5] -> 0.093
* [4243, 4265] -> 0.134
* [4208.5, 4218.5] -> 0.152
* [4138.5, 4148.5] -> 0.126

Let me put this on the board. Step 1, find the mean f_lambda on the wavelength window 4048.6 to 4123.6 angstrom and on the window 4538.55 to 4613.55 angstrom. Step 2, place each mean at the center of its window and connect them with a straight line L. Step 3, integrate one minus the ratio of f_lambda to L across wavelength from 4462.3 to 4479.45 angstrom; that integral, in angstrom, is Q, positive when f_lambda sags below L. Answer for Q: 1.0 angstrom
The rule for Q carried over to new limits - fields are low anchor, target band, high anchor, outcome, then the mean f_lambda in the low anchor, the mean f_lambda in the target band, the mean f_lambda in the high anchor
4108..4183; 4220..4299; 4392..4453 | 2.2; 8.32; 7.83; 7.68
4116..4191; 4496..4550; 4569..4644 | -1.4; 8.17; 7.95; 7.65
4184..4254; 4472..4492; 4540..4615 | 0.4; 7.67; 7.68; 7.89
